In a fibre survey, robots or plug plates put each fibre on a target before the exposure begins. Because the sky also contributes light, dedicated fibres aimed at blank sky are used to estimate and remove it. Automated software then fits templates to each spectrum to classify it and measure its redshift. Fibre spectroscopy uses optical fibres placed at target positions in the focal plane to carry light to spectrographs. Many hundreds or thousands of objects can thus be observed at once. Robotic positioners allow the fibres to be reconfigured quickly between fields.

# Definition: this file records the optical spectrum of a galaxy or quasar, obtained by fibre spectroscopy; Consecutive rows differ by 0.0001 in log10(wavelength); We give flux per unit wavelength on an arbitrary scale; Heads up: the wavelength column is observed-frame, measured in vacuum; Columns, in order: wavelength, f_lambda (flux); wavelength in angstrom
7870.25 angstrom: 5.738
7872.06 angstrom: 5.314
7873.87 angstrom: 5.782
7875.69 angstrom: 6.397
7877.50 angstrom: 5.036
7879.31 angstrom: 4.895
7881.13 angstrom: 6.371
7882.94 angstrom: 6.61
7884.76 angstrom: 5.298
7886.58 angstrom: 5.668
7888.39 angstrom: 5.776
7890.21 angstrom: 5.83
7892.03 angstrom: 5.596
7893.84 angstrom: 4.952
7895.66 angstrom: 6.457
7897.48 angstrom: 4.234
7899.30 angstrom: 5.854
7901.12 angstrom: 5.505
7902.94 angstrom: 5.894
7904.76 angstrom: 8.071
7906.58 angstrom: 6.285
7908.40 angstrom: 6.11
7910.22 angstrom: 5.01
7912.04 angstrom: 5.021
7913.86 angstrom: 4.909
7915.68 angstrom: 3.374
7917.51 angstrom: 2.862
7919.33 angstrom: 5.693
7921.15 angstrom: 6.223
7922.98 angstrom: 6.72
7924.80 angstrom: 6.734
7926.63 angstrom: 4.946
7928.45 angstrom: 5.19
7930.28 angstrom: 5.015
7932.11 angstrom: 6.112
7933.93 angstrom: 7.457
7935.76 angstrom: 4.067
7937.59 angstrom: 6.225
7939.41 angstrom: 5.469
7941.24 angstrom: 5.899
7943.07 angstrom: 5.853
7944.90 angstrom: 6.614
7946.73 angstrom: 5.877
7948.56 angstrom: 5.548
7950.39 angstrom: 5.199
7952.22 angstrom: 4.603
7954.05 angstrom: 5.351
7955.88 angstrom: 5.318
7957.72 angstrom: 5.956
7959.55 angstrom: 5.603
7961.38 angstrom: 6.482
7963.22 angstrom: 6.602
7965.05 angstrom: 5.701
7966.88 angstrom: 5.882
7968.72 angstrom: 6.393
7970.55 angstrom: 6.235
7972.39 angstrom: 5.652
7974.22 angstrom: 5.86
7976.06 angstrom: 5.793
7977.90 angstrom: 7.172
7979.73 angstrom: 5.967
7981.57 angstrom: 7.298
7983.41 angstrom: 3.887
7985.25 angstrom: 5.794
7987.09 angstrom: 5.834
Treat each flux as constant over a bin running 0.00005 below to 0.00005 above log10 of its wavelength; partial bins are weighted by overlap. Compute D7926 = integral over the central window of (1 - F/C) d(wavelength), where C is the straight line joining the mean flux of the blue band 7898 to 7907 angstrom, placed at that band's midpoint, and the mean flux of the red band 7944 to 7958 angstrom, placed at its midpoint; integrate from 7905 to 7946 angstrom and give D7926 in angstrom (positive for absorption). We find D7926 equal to 2.17 angstrom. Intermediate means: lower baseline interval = 6.23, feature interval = 5.58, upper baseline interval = 5.54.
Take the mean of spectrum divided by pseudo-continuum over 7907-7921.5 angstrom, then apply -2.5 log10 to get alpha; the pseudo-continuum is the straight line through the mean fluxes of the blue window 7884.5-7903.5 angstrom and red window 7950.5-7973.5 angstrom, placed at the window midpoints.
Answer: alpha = 0.15 mag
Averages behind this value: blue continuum 5.55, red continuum 5.79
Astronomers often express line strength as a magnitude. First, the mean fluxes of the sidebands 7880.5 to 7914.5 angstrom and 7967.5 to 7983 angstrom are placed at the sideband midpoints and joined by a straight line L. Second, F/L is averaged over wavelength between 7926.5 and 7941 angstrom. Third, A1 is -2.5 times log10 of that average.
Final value 0.07 mag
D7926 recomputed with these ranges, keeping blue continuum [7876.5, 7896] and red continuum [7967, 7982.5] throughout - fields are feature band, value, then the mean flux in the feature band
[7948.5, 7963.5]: 1.3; 5.59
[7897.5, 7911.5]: -0.4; 5.96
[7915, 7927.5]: 1.4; 5.25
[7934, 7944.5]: 0.5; 5.71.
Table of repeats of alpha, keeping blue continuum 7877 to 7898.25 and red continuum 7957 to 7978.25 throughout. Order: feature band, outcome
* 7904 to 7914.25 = -0.04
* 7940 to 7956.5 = 0.07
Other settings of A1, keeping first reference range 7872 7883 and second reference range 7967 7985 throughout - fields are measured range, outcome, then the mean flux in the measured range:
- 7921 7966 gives 0.03 mag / 5.78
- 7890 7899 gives 0.07 mag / 5.41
